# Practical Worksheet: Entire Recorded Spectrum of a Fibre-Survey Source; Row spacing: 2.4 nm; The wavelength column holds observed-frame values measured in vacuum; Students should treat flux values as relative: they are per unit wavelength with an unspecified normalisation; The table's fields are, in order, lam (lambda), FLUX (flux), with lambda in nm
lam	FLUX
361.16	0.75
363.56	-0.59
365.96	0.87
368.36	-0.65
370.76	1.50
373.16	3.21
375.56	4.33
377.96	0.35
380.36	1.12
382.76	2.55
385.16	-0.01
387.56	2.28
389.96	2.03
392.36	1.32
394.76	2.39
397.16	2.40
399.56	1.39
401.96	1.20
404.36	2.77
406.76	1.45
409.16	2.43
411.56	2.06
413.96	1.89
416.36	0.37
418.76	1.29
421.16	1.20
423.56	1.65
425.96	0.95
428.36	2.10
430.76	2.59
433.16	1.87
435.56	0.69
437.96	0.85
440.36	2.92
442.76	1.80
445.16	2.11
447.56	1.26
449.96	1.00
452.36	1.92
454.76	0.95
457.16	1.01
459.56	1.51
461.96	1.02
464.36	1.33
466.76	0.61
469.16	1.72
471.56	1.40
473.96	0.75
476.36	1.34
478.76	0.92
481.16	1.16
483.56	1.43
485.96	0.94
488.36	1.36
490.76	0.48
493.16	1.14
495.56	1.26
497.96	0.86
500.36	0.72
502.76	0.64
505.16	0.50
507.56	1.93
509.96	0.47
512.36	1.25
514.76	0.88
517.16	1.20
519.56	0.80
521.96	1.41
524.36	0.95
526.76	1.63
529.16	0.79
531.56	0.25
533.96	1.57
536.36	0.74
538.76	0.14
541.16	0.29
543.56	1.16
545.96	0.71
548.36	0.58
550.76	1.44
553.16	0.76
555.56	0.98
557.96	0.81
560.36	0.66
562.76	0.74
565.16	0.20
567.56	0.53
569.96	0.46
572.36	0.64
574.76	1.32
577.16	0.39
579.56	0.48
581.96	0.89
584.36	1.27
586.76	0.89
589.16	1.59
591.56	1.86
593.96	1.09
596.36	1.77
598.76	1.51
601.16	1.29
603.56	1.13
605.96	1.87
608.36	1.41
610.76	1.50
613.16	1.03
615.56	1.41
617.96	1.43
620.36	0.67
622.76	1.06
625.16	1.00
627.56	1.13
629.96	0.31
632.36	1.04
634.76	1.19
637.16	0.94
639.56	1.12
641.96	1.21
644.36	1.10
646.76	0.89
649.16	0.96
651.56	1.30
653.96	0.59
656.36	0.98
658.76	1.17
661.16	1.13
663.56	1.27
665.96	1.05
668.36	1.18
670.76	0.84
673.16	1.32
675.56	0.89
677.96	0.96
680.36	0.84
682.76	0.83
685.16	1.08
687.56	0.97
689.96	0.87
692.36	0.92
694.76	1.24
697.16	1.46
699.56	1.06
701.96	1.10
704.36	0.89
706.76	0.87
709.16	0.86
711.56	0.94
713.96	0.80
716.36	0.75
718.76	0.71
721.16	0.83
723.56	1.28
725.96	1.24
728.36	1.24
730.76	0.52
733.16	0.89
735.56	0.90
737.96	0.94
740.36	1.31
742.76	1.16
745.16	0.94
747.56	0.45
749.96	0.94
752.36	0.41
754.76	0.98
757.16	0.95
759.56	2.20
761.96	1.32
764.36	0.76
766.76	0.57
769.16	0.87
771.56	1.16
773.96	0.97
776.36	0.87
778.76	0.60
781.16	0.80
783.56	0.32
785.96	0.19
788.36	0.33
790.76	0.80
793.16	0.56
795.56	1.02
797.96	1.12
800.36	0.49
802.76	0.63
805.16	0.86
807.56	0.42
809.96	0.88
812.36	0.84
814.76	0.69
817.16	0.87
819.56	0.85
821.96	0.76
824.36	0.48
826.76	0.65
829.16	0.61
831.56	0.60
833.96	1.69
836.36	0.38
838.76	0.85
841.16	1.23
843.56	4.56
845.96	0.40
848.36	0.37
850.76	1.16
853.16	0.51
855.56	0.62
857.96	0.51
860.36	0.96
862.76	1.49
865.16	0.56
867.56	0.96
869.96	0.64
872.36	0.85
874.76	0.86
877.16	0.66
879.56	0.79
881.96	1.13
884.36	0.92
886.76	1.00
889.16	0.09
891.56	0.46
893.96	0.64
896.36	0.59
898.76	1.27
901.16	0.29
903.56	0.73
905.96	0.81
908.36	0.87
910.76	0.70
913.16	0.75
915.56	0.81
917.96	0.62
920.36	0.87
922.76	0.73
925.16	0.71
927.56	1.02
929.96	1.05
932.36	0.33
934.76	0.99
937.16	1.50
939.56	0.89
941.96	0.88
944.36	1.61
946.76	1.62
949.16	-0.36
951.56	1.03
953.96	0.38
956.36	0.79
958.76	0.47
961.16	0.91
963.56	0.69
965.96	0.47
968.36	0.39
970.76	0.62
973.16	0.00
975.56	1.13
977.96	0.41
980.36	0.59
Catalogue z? 1.26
